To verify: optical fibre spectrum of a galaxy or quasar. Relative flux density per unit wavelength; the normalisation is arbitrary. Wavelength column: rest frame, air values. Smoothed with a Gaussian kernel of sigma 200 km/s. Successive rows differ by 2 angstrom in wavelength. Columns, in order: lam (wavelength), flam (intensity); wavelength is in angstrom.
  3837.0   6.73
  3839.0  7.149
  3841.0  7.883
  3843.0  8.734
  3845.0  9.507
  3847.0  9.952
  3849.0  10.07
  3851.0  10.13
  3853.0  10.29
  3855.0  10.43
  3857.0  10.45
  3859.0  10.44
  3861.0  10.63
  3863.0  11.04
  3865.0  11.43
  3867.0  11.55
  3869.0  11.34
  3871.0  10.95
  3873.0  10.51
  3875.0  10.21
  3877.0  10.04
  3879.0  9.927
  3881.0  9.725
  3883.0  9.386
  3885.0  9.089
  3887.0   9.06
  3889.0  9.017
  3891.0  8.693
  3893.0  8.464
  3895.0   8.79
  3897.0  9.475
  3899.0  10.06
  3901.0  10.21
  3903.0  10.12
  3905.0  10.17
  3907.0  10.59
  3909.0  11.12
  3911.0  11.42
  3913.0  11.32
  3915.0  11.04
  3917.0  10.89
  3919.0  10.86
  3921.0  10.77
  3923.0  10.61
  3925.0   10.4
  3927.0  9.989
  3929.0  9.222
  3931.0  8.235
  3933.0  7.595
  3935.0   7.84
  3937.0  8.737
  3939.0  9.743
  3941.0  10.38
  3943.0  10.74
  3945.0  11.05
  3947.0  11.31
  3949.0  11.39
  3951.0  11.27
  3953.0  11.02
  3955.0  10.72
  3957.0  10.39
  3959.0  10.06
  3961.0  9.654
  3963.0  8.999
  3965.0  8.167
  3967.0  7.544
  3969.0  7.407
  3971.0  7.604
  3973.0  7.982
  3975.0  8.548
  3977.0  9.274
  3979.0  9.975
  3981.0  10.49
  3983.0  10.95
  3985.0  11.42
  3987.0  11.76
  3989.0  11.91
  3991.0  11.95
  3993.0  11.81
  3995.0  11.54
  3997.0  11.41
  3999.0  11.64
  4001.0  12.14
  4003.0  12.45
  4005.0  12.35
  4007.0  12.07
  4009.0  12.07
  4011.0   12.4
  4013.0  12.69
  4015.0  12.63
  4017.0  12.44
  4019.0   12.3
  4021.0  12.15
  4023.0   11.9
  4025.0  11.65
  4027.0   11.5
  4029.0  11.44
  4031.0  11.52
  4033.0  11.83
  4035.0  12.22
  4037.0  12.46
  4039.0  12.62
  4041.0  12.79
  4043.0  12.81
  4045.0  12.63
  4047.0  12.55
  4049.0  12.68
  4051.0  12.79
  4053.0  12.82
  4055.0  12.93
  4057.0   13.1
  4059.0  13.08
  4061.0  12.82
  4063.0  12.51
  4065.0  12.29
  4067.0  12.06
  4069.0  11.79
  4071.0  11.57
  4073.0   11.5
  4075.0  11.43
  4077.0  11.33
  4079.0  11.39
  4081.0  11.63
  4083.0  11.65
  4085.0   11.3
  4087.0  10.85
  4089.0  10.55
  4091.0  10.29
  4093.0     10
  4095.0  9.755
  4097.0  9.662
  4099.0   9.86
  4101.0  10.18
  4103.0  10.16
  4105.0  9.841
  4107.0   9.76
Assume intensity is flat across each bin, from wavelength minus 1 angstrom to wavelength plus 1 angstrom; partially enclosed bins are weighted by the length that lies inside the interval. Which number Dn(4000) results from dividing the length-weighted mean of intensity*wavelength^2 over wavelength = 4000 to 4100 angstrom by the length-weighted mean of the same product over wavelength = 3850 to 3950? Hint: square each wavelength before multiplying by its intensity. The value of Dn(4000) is 1.3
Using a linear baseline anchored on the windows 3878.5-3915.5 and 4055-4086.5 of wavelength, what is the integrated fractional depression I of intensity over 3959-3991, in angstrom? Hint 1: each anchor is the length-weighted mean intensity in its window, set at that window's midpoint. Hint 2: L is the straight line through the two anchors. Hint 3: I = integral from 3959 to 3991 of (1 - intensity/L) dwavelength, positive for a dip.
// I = 3.8 angstrom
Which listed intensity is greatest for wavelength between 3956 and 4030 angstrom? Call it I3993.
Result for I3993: 12.69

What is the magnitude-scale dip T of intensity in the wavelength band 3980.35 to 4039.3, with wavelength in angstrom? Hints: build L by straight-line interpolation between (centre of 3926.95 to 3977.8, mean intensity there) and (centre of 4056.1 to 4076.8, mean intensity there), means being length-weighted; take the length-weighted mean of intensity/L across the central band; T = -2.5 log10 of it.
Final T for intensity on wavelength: -0.108 mag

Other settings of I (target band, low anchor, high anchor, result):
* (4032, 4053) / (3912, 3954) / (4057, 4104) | -3.0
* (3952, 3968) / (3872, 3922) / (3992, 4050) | 2.2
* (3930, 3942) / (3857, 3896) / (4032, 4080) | 2.3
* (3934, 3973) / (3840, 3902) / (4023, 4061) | 5.1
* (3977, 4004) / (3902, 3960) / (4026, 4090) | -0.7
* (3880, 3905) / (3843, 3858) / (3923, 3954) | 1.5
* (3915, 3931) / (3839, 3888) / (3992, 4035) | 0.8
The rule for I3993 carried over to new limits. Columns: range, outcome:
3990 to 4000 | 11.95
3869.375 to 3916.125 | 11.42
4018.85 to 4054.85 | 12.82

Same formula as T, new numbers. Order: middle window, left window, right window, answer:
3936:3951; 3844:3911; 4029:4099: 0.02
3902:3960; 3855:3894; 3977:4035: 0.05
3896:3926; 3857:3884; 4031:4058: 0.04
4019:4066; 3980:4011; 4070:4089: -0.08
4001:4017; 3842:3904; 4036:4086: -0.07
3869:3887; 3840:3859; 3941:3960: 0.01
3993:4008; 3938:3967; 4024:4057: -0.05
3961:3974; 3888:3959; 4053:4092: 0.30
